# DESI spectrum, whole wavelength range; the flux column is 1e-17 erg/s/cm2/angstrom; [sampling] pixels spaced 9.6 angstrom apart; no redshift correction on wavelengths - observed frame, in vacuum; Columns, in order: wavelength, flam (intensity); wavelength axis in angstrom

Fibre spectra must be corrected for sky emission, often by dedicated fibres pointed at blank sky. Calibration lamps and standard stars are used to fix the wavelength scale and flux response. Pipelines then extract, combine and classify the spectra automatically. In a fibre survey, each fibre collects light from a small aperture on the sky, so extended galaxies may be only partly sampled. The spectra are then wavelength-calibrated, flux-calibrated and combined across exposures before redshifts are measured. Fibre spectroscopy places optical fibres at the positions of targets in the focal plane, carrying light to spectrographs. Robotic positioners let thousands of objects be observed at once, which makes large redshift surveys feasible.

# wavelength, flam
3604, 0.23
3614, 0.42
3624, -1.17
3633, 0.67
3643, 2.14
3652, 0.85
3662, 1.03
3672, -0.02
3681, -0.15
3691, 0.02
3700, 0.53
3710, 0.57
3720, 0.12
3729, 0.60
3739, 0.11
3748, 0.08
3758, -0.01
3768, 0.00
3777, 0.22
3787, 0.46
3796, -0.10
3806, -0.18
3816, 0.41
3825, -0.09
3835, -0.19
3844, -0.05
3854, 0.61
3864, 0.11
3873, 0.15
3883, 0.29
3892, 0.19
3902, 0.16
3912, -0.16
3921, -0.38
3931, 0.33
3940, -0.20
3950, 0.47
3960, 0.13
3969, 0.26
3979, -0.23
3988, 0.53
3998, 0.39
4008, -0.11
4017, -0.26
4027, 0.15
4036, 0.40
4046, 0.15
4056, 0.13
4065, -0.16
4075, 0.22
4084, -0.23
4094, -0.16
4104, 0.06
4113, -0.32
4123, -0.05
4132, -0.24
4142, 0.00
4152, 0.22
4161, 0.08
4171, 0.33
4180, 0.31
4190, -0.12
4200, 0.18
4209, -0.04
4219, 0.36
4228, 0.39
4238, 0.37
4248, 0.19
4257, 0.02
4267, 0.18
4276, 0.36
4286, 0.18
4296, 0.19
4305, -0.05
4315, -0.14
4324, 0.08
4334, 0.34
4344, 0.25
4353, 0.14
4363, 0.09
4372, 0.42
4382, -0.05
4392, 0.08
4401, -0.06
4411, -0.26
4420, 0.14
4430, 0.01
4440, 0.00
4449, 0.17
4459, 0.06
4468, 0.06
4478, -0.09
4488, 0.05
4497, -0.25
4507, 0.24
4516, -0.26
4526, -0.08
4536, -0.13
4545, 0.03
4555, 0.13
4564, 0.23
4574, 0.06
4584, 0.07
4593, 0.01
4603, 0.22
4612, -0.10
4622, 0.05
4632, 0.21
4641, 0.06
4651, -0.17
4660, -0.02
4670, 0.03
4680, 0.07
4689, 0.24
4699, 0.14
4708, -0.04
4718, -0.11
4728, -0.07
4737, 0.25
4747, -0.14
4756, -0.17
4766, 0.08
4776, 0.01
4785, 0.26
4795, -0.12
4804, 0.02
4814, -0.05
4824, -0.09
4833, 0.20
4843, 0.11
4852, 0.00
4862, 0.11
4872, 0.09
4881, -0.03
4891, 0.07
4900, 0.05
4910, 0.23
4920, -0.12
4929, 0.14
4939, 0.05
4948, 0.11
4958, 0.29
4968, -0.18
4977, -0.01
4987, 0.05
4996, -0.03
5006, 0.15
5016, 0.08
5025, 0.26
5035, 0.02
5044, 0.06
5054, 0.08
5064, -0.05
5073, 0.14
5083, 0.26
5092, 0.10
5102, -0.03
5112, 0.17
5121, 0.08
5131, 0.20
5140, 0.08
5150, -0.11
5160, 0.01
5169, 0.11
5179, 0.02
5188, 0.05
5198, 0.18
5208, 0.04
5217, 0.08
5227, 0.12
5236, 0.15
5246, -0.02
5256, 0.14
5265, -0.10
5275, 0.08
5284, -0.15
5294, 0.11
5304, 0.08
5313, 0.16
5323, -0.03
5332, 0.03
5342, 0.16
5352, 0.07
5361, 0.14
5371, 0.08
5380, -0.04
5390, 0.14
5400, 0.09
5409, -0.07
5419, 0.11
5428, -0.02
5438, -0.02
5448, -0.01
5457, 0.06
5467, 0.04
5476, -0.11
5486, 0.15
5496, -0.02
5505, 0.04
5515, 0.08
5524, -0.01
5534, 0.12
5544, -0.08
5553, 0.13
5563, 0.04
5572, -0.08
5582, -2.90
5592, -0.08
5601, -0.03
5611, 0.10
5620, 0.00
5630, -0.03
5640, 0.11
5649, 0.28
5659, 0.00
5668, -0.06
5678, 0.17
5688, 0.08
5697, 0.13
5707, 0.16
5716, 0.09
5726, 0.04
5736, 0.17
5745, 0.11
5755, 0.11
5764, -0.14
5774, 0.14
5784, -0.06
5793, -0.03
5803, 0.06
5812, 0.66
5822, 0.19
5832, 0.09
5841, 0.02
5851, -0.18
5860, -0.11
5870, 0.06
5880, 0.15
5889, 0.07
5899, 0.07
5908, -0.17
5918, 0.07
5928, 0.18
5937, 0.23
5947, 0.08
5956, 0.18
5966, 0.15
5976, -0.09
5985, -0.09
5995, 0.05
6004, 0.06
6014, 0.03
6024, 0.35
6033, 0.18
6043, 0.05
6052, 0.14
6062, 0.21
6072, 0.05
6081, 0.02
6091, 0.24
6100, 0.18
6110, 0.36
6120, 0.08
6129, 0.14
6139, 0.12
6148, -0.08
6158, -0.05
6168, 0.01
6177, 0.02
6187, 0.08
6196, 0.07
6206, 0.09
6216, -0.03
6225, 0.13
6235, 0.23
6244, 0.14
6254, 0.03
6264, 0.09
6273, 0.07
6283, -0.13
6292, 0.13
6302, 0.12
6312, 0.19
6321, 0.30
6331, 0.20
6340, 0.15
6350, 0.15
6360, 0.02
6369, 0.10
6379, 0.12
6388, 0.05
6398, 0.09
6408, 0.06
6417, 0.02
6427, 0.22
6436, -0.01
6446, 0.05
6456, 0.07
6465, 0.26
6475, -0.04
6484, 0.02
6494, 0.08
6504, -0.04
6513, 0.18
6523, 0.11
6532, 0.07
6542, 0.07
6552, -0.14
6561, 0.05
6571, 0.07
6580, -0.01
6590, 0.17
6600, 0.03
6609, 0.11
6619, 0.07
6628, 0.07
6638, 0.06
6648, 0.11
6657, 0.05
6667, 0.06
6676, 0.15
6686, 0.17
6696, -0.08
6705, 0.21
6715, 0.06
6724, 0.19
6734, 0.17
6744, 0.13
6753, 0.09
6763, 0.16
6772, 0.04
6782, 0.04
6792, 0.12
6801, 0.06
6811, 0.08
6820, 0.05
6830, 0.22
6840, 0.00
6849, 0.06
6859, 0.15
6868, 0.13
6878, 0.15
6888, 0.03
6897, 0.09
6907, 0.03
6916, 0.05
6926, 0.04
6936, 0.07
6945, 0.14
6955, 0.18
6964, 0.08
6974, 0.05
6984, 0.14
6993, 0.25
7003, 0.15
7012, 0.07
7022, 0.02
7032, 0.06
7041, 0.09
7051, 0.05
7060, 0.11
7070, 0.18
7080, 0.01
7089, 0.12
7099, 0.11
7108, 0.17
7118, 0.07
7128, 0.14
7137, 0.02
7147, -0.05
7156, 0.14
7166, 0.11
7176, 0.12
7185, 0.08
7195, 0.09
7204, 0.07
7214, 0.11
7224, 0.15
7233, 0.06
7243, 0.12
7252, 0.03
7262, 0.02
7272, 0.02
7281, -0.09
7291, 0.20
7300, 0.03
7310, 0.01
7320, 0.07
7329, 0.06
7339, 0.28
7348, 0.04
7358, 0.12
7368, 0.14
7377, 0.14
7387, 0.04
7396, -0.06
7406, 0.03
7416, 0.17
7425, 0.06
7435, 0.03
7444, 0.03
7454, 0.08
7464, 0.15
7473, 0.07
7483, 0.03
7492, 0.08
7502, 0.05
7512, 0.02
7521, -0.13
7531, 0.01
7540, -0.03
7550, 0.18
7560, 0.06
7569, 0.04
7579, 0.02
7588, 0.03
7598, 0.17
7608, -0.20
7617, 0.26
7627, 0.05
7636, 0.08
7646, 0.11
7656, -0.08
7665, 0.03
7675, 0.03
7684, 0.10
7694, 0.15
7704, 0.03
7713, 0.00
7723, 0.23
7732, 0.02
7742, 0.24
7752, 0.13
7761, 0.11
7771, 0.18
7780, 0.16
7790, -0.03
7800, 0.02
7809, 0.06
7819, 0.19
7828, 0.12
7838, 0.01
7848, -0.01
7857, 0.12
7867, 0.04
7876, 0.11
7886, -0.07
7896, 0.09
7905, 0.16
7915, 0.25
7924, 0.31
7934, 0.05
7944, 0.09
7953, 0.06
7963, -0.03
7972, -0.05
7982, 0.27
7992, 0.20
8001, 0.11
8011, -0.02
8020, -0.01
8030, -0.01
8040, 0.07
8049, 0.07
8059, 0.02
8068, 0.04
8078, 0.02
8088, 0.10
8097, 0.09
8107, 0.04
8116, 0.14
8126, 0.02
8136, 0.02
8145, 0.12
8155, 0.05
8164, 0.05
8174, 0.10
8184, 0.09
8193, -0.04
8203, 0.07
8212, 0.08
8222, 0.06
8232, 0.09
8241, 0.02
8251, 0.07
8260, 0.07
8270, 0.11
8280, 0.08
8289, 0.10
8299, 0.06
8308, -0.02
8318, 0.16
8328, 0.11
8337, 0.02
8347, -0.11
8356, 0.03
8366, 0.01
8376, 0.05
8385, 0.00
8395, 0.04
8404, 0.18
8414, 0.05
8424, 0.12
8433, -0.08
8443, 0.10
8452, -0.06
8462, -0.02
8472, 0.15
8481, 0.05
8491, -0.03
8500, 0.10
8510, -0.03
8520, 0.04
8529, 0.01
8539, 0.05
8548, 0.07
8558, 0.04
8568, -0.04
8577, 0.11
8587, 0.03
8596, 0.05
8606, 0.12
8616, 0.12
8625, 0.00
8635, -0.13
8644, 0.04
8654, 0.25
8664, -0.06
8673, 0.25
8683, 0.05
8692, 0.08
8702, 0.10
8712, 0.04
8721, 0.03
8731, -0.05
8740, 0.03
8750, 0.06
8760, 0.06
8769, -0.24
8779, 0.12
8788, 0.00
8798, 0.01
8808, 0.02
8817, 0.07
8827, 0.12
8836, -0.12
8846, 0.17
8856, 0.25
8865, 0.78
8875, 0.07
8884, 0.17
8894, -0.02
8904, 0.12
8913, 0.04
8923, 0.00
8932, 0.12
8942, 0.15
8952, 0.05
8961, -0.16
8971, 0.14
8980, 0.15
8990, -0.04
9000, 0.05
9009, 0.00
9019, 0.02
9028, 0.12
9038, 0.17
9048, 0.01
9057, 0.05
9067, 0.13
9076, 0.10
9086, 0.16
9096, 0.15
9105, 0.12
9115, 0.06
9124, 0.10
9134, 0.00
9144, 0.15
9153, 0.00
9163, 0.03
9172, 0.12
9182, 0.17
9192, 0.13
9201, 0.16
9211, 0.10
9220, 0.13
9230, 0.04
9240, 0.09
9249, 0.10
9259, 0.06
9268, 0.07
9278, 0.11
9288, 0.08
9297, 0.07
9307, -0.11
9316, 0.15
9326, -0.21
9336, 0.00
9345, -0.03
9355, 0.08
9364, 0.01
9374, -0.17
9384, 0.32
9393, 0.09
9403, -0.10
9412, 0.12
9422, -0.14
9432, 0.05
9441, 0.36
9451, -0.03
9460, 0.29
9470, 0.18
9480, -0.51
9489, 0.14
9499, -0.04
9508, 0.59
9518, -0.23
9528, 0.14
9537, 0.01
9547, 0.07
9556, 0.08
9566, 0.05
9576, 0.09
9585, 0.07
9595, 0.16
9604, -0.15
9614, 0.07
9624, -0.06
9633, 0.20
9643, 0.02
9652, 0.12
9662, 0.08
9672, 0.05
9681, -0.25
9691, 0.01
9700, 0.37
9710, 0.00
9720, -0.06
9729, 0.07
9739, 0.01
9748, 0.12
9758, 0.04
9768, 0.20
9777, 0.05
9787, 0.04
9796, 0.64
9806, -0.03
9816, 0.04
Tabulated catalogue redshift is 1.38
